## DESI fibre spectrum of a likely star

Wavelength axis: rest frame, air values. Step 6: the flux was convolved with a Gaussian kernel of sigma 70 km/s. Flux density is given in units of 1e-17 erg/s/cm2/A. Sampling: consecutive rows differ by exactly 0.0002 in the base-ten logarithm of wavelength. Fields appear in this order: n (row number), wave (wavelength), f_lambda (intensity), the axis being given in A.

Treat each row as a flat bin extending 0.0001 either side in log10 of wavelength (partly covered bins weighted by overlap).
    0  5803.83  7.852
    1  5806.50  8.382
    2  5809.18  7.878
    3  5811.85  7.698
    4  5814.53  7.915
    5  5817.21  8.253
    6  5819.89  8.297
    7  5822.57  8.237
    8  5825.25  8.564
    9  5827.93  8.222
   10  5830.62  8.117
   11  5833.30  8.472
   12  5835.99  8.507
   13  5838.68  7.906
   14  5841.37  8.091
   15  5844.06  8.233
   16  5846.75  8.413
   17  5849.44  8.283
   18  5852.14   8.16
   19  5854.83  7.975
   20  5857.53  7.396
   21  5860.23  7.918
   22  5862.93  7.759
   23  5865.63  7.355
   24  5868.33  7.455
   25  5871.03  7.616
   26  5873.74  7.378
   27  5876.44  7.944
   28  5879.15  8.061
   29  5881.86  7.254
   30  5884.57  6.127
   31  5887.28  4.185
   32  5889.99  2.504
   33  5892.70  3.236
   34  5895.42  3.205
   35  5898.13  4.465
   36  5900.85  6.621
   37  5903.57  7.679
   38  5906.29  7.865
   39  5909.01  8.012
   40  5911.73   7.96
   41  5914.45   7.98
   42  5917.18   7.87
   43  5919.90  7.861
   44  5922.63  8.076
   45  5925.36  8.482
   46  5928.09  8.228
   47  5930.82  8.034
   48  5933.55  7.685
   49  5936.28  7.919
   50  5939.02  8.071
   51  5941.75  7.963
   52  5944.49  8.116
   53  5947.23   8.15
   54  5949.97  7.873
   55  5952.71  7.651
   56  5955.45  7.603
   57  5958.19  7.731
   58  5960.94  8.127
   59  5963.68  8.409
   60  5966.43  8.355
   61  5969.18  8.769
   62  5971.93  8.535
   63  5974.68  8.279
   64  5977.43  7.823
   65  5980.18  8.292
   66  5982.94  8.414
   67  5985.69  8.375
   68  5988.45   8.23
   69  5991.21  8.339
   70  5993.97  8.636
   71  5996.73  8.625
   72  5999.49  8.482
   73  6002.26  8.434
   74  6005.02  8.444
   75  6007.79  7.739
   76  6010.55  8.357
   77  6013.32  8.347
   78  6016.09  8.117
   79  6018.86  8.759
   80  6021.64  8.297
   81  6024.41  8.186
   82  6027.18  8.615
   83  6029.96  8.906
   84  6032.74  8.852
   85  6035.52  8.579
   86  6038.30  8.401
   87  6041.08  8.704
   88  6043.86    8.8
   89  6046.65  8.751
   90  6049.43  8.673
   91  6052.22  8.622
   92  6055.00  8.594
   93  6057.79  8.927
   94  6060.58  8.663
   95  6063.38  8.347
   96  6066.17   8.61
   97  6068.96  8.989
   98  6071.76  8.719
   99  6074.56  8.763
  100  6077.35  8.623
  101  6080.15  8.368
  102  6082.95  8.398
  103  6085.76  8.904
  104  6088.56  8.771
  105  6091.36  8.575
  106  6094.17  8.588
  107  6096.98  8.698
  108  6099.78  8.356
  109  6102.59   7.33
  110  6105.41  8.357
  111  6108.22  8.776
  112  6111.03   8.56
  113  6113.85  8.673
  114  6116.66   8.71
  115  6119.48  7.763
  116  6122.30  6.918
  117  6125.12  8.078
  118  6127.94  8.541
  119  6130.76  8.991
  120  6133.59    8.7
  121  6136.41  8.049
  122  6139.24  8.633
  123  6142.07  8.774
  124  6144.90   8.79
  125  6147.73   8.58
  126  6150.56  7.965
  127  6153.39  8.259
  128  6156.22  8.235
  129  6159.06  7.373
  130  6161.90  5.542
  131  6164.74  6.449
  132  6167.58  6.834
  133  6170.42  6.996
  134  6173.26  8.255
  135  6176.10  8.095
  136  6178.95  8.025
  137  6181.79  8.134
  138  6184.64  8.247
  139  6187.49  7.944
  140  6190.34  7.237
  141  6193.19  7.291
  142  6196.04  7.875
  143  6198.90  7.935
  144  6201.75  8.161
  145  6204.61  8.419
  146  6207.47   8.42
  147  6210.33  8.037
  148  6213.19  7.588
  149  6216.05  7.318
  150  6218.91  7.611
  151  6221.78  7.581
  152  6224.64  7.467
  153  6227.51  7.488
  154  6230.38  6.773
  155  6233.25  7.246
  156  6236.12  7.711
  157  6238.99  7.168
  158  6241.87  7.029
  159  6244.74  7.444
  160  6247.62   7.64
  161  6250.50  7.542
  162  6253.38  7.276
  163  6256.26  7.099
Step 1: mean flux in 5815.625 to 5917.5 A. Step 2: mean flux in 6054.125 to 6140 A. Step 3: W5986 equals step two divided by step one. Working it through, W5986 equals 1.16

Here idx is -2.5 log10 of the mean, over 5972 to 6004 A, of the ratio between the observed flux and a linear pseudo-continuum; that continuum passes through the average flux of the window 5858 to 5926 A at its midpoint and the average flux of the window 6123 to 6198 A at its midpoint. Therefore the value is -0.16 mag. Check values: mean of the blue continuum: 6.82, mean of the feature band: 8.37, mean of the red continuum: 7.91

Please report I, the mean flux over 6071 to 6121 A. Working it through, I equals 8.49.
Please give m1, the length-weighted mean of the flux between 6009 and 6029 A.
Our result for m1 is 8.39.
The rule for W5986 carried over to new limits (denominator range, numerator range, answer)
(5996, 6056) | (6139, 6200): 0.91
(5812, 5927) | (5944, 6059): 1.14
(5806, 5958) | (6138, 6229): 1.04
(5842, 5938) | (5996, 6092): 1.19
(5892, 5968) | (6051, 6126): 1.13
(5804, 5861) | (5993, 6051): 1.05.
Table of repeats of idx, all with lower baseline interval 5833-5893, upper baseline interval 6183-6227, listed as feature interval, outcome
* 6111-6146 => -0.095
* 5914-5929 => -0.101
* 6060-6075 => -0.145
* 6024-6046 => -0.150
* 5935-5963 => -0.075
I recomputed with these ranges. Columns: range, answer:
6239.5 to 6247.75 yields 7.3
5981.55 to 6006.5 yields 8.44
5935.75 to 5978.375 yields 8.09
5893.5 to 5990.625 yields 7.77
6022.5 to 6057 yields 8.64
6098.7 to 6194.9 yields 7.98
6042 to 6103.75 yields 8.6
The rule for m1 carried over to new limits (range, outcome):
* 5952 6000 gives 8.27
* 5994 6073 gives 8.56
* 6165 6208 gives 7.81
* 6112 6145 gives 8.37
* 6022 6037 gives 8.6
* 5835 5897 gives 6.98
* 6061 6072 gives 8.66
